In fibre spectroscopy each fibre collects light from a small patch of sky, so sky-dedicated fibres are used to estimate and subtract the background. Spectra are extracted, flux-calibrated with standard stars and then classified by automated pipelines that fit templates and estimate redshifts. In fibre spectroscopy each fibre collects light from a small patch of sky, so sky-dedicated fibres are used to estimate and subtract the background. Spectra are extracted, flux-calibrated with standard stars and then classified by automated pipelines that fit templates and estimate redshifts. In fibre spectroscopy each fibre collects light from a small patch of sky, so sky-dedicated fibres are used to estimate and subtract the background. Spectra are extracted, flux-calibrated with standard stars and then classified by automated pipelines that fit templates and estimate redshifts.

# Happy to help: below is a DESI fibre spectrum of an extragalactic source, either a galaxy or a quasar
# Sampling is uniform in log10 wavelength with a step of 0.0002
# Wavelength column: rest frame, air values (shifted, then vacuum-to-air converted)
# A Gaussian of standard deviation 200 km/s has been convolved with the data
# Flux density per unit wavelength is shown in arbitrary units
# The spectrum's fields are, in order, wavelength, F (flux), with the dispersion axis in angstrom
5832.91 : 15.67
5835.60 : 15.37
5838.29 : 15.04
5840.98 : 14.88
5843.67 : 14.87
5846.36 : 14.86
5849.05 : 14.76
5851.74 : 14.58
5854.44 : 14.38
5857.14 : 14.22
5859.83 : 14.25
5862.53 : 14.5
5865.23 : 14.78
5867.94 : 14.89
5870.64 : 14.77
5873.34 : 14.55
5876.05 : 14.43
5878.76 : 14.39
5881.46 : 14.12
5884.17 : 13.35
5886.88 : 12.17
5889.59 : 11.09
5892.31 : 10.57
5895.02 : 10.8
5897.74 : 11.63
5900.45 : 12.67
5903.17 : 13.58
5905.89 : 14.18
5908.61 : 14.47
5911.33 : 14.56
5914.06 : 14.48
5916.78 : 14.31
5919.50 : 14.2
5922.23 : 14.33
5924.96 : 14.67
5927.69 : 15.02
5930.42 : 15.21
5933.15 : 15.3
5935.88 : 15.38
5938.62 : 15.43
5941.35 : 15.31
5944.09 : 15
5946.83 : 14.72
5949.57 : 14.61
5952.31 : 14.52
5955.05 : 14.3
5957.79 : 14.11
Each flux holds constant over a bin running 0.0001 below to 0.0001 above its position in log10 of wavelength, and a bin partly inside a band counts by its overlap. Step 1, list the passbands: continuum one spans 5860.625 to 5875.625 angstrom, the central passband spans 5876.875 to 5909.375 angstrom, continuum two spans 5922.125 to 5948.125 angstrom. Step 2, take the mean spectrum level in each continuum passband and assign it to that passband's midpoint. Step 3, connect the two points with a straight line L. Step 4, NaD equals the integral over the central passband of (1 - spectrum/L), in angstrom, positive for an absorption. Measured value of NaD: 4.5 angstrom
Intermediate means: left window 14.7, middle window 12.7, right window 15.1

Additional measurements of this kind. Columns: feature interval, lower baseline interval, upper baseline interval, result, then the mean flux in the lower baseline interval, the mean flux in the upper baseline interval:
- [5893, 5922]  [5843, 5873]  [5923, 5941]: 2.95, 14.6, 15.2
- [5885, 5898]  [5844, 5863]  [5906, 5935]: 2.93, 14.5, 14.6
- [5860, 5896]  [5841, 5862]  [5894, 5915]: 1.29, 14.6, 13.3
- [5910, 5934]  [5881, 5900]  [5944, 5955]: -2.35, 11.9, 14.6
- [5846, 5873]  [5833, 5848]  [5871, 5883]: 0.22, 15.1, 14.4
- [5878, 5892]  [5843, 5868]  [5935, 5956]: 1.82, 14.6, 14.9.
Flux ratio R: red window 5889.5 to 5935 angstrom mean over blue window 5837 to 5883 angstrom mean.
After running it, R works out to 0.94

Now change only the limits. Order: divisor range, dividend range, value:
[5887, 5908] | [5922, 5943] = 1.24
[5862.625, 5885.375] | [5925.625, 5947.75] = 1.05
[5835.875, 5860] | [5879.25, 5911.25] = 0.87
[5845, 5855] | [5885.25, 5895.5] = 0.77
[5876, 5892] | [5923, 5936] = 1.16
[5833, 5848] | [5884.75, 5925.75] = 0.87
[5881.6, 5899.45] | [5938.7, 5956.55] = 1.25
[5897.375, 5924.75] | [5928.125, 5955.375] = 1.08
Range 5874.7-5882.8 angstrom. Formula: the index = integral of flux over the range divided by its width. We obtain 14.3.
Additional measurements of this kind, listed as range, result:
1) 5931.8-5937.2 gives 15.3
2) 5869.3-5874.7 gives 14.7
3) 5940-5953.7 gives 14.8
